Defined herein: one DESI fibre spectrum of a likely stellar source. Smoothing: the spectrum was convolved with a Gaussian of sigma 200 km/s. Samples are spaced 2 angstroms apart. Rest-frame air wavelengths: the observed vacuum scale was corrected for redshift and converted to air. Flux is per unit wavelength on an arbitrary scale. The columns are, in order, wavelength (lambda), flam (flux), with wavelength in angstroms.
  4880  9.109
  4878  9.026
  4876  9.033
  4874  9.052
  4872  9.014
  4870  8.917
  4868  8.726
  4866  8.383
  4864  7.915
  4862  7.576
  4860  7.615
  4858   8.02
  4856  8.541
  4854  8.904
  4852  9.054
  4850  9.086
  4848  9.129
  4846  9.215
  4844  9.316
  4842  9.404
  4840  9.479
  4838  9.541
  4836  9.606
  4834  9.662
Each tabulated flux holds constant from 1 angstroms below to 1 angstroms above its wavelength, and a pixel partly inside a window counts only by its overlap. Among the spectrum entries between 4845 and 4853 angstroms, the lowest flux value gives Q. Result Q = 9.054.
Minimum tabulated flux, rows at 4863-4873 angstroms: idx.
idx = 7.915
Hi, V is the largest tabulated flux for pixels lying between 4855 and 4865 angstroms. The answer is 8.541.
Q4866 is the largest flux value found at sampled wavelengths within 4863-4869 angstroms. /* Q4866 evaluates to 8.726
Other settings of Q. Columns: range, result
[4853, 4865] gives 7.576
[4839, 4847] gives 9.215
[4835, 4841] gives 9.479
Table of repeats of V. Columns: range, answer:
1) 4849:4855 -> 9.086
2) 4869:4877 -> 9.052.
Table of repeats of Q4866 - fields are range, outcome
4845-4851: 9.215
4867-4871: 8.917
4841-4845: 9.404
